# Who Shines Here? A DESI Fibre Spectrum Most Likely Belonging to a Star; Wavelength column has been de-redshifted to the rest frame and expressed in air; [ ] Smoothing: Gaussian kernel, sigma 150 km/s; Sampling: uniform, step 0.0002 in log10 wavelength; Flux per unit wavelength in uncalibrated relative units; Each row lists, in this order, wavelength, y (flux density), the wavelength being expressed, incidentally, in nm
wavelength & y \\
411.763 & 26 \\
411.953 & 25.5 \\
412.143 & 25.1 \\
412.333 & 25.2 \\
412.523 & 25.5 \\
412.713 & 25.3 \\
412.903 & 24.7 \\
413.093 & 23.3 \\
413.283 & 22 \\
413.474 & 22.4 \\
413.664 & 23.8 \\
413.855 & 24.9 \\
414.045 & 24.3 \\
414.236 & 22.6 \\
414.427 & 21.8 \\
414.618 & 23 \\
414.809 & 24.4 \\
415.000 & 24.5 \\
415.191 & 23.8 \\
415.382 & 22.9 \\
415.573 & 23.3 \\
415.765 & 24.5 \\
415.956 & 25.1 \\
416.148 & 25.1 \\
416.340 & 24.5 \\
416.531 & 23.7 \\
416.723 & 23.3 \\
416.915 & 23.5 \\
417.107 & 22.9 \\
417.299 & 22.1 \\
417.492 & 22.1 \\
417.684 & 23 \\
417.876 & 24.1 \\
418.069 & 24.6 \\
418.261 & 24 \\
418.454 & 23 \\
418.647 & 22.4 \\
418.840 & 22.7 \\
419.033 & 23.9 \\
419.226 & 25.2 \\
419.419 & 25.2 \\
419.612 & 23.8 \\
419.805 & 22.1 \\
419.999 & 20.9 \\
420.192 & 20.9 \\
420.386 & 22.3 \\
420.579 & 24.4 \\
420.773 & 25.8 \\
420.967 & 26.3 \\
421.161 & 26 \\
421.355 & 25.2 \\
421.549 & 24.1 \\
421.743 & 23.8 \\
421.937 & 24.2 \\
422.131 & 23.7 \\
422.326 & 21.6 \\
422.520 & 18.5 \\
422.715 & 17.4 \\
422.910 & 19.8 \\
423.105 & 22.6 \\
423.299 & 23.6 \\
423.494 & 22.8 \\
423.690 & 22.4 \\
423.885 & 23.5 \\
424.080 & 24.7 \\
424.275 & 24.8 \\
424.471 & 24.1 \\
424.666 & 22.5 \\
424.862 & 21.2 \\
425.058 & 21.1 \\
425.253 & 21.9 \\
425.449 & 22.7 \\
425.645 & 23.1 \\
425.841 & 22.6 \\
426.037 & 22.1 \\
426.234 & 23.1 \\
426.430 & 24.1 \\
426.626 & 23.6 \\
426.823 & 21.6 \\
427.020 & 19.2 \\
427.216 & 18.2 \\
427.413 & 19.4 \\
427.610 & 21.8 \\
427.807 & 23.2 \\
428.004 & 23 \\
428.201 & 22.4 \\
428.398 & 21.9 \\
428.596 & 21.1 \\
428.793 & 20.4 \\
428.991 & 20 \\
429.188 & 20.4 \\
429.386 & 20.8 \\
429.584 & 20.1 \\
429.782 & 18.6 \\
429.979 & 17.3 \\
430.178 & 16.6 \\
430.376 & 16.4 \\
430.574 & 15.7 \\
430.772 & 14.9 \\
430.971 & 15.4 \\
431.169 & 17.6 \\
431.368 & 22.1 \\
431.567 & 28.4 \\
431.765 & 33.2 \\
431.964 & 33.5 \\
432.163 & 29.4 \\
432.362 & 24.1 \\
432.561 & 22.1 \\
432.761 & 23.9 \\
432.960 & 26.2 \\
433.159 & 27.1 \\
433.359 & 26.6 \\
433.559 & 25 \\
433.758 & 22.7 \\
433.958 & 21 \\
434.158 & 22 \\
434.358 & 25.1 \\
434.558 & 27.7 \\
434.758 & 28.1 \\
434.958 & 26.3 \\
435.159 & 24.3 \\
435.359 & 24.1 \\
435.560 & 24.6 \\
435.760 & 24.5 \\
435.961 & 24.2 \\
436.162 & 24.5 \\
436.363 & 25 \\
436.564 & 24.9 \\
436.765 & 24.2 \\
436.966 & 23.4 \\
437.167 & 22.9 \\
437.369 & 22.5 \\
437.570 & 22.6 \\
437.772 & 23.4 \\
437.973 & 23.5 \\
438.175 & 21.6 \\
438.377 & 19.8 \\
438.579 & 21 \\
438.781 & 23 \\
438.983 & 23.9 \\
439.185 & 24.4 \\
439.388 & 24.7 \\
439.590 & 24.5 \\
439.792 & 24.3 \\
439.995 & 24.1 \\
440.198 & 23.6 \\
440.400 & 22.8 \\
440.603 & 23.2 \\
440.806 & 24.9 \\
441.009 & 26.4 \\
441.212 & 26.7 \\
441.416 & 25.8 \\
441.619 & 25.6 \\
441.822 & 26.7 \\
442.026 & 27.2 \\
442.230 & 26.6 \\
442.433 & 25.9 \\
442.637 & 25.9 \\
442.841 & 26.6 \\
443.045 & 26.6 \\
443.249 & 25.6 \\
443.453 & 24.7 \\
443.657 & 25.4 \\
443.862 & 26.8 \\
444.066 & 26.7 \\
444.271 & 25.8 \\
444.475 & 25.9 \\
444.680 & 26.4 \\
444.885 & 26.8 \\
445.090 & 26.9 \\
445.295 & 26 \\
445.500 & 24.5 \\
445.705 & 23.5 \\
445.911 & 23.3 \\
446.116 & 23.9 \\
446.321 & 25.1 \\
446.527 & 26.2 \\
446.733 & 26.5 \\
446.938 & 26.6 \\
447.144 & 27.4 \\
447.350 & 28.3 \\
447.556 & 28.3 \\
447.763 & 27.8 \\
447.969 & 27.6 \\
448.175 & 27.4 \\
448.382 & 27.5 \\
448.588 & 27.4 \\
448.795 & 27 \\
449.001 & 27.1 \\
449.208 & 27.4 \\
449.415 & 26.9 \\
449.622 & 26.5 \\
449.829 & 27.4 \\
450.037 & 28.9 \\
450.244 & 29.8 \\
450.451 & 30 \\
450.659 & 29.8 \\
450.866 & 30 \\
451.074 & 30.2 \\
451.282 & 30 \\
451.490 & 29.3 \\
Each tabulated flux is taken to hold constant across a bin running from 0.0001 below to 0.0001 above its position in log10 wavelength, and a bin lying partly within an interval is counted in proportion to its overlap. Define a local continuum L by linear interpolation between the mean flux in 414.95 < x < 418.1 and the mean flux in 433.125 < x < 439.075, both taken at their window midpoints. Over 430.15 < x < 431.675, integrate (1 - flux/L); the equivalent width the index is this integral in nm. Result 0.34 nm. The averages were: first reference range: 23.7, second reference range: 23.9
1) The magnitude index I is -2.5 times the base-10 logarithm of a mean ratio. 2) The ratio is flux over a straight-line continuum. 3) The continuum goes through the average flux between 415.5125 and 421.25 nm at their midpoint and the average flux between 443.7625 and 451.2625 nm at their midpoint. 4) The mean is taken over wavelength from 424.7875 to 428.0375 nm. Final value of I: 0.13 mag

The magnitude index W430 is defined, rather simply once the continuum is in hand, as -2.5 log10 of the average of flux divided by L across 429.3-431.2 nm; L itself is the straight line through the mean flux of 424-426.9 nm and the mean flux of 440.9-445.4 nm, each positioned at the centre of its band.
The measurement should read 0.345 mag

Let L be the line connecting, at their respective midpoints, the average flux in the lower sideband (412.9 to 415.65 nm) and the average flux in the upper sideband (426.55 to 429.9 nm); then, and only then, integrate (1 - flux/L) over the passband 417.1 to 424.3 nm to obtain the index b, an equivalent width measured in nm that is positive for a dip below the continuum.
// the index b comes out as -0.29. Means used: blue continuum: 23.4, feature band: 23.2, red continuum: 20.9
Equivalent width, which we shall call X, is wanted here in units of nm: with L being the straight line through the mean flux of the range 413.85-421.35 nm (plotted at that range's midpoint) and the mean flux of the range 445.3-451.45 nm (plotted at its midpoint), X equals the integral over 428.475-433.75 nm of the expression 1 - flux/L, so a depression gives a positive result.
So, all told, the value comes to 0.64 nm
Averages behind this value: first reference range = 23.7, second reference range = 27.3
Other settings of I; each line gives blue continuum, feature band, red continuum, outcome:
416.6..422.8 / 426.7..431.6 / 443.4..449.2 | 0.23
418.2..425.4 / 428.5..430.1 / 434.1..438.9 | 0.19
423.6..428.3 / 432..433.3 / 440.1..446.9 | -0.10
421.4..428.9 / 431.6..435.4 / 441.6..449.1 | -0.09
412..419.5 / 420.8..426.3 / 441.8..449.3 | 0.07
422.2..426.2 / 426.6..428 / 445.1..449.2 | 0.09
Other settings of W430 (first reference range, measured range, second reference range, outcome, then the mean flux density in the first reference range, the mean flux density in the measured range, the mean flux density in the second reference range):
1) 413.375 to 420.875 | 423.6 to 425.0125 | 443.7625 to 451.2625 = 0.051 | 23.5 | 23.2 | 27.1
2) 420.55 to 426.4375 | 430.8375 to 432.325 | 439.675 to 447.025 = -0.058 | 23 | 25.4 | 25.5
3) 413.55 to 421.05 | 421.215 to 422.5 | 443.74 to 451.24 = 0.026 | 23.6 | 23.5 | 27.1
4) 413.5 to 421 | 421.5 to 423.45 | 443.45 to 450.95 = 0.106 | 23.6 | 21.9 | 26.9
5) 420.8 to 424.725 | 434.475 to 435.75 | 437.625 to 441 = -0.107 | 23.1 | 25.7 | 23.4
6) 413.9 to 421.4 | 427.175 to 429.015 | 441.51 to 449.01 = 0.161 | 23.7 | 21.3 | 26.3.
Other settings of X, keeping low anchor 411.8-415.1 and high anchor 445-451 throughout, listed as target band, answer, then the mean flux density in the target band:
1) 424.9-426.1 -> 0.14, 22.2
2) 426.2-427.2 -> 0.13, 21.9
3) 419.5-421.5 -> 0.07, 23.8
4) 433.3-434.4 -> 0.10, 23.6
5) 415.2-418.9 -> 0.13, 23.5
